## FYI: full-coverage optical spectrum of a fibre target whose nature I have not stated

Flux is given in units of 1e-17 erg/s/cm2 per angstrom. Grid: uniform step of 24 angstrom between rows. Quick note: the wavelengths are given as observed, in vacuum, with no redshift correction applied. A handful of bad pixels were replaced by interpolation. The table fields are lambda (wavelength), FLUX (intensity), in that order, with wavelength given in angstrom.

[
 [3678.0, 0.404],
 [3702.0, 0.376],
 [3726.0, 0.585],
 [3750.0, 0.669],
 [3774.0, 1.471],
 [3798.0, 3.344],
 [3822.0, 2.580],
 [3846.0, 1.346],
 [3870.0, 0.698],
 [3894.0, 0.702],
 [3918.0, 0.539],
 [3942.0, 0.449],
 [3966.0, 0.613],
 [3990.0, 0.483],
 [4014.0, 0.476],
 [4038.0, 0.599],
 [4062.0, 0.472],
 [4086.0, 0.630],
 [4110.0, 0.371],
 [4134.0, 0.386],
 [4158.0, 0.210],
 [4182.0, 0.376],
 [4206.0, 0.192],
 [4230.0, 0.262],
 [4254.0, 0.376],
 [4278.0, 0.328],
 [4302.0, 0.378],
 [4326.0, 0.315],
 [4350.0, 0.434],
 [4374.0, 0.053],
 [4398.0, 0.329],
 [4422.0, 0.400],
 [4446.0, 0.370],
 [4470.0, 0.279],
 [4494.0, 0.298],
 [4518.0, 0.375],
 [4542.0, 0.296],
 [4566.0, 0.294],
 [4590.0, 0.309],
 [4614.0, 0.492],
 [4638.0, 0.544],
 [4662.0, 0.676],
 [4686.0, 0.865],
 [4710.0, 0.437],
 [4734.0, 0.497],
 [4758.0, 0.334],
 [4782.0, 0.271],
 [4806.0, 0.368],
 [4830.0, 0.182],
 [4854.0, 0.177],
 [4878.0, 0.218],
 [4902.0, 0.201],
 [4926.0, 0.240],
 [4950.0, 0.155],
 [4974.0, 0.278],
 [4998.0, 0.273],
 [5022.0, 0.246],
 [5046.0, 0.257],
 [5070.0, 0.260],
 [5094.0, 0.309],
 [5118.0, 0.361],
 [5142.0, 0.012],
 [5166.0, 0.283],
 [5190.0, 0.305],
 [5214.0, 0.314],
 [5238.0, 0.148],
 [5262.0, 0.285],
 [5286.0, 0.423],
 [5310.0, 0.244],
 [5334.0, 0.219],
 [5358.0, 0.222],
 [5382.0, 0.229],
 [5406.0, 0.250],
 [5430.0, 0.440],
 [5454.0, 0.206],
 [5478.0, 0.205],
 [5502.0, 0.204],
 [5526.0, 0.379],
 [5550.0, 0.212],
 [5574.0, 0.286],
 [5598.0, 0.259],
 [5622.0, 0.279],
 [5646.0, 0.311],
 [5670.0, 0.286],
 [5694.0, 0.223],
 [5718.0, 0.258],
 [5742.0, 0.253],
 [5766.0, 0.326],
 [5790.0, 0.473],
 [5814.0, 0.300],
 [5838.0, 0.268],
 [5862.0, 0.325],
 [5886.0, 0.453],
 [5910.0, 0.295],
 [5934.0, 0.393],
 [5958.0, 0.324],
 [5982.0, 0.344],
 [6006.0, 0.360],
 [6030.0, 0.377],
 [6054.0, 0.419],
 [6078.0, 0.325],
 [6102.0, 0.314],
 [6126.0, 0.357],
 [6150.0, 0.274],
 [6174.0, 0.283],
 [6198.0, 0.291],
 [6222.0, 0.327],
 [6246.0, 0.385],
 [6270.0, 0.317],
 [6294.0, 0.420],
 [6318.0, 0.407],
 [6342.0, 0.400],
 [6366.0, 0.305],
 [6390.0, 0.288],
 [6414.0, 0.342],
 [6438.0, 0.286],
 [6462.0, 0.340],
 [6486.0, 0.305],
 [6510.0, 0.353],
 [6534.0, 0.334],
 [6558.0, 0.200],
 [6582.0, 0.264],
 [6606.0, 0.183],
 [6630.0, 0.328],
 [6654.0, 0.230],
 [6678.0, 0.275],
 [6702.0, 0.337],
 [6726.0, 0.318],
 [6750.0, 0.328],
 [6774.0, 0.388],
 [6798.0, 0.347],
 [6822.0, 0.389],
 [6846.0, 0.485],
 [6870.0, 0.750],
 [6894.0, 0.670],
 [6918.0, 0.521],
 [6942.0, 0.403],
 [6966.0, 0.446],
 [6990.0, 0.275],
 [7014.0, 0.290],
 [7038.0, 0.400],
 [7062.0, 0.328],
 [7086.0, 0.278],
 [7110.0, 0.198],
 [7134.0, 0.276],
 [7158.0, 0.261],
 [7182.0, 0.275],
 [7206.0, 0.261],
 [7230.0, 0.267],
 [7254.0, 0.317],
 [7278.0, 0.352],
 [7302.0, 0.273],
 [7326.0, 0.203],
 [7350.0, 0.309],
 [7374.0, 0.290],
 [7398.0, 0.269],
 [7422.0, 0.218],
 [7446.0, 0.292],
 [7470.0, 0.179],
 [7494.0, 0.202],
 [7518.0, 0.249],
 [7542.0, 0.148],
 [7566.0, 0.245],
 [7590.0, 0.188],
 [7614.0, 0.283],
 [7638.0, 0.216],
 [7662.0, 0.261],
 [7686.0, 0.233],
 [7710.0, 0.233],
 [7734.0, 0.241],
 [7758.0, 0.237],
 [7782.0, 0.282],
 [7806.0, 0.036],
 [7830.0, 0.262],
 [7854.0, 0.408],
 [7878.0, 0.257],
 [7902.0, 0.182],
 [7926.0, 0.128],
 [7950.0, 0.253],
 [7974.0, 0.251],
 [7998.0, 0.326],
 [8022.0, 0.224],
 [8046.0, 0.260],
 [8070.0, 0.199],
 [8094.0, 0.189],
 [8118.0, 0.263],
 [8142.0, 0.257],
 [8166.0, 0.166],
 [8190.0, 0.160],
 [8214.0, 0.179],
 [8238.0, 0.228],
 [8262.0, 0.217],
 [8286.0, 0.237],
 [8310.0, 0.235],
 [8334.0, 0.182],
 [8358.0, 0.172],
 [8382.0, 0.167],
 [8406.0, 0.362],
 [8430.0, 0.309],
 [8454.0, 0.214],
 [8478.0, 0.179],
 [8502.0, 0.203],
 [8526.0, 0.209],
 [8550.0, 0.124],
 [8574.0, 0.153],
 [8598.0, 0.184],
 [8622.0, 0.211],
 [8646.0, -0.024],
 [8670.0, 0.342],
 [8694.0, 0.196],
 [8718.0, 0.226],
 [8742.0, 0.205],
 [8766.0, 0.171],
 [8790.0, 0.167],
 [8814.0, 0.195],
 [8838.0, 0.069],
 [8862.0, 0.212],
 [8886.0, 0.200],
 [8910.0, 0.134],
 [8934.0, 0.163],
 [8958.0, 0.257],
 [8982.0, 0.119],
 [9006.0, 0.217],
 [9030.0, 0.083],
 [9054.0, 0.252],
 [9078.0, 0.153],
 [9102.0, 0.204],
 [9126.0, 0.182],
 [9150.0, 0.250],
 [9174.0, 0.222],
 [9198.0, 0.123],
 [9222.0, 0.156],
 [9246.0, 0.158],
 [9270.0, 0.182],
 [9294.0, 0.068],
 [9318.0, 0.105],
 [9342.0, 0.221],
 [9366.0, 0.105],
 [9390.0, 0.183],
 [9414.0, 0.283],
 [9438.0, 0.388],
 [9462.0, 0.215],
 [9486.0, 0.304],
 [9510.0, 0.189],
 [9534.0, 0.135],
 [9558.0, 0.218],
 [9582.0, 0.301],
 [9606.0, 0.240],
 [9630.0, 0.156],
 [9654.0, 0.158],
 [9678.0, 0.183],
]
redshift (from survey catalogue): 1.46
